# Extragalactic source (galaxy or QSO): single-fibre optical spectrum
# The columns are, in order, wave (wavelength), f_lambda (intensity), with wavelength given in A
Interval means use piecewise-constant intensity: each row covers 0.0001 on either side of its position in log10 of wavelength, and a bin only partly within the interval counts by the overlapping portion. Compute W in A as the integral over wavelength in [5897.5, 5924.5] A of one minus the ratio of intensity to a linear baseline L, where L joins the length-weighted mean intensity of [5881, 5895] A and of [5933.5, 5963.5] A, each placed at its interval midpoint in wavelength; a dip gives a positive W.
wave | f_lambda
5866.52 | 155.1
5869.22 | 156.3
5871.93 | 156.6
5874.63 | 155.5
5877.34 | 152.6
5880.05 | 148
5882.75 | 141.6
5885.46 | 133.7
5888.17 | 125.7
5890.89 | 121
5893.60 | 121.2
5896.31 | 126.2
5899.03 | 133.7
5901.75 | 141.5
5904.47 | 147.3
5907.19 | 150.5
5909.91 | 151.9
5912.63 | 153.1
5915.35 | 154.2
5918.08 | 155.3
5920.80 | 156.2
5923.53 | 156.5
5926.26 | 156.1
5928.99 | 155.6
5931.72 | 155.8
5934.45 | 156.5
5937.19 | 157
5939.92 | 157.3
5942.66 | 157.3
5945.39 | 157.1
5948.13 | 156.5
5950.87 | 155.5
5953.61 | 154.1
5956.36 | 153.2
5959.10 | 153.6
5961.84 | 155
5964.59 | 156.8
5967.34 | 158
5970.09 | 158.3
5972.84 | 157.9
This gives -2.01 A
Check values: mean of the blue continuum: 129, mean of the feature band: 150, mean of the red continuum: 156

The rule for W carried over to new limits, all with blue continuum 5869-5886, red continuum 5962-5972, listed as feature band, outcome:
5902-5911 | 0.2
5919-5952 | -0.4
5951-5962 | 0.2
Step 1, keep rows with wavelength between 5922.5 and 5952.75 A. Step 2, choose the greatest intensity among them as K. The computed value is 157.3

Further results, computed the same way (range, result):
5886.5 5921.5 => 156.2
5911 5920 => 155.3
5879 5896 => 148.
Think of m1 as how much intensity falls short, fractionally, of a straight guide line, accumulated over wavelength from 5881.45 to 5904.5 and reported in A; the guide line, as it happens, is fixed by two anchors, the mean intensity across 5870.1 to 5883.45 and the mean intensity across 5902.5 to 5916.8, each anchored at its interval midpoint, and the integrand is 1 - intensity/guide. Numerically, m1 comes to 3.0 A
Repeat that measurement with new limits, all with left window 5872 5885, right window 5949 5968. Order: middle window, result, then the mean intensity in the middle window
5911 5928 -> -0.3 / 155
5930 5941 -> -0.2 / 157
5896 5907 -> 0.8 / 140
